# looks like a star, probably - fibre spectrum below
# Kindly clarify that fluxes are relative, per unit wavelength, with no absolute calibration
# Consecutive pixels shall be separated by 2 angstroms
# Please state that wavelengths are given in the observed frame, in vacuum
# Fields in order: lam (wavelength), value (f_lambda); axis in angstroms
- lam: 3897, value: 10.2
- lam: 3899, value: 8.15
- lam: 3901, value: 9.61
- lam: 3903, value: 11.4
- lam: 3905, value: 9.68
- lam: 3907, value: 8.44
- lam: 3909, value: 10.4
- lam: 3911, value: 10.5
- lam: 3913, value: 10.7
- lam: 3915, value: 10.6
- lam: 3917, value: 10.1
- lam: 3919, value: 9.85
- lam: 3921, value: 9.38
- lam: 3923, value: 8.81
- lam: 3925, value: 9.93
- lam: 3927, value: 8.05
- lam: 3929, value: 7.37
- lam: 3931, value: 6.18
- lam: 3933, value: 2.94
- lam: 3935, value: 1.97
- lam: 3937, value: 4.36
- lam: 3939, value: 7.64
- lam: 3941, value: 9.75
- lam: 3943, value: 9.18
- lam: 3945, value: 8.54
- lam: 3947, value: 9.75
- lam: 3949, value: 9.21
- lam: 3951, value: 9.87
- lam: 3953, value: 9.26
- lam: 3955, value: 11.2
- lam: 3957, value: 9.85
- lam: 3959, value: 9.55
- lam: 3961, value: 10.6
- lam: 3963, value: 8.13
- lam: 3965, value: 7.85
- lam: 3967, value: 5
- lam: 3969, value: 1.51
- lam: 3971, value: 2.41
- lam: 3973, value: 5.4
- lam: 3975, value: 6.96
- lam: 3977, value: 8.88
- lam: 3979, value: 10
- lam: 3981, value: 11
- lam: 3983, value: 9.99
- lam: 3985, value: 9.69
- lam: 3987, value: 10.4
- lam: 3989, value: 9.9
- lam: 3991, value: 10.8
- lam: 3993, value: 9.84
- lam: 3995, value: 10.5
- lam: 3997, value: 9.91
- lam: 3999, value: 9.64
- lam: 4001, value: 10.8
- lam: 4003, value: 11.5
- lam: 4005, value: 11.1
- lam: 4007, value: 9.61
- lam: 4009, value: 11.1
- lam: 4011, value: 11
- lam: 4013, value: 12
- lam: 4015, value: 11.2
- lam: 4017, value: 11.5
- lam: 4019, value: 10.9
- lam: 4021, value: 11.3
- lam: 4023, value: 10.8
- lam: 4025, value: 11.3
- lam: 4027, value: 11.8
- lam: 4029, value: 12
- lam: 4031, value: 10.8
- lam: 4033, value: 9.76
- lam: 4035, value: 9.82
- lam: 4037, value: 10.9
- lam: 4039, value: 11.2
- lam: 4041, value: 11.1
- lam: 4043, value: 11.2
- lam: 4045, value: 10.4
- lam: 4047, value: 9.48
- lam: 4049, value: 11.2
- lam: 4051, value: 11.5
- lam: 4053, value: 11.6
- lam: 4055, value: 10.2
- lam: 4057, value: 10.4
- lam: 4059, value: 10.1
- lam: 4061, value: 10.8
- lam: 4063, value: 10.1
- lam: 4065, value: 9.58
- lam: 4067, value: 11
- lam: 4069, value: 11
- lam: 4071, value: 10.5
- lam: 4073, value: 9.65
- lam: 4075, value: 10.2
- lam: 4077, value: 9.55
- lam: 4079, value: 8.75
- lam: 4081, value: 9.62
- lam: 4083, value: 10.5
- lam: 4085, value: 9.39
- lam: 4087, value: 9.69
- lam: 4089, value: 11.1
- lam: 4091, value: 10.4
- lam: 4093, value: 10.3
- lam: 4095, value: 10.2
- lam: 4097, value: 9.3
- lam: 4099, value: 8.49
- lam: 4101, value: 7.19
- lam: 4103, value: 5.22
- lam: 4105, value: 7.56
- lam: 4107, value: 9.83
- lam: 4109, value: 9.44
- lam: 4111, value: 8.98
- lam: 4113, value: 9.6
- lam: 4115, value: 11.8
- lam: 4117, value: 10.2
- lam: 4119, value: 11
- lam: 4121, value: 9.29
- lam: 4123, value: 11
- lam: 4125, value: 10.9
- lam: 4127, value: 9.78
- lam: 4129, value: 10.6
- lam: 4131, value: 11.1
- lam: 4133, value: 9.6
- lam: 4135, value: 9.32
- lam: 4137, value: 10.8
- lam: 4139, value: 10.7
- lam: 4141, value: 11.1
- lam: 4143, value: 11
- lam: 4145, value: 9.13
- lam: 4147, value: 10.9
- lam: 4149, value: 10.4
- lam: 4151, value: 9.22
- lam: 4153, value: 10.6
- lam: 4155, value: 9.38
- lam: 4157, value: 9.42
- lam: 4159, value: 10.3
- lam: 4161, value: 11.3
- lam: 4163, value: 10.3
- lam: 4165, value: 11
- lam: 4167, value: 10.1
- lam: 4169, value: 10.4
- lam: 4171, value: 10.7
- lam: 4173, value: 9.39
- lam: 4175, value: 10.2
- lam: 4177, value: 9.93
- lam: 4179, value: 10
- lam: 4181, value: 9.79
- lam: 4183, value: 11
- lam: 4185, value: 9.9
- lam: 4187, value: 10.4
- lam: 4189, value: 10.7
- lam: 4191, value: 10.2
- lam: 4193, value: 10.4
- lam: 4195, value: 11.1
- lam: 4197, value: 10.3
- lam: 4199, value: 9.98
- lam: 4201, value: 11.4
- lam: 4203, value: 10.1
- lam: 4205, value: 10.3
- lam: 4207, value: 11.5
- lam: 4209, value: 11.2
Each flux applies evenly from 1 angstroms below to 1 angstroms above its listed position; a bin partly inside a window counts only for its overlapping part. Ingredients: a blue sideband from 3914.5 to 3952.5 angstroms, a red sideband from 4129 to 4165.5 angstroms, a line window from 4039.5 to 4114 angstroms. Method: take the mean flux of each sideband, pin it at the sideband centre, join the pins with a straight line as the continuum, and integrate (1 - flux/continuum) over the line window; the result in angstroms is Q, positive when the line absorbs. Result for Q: -2.60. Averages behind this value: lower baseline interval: 8.06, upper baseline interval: 10.3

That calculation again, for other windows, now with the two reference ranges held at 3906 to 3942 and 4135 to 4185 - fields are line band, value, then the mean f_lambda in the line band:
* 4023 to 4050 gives -4.9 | 10.8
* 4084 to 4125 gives 1.0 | 9.53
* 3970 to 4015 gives -4.6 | 9.69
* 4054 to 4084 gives -2.1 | 10.1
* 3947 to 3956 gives -1.6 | 9.87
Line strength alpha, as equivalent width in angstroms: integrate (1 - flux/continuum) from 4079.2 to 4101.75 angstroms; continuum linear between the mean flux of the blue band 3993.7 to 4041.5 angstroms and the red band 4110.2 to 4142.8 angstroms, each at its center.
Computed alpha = 1.93 angstroms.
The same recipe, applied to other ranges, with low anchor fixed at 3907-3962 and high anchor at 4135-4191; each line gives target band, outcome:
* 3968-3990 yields 2.9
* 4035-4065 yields -3.6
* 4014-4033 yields -3.8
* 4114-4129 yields -0.9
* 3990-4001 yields -1.3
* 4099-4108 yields 2.1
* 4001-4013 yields -2.3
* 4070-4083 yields -0.1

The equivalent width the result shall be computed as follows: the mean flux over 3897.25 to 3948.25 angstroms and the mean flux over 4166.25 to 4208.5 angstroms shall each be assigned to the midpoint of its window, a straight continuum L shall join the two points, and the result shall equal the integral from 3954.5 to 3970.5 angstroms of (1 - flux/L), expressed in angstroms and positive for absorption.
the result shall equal 2.1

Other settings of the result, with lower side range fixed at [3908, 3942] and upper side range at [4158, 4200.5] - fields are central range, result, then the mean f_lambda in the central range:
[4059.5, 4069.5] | -1.16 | 10.5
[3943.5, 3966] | -2.74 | 9.43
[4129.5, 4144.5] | -0.72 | 10.5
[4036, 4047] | -2.00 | 10.8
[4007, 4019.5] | -3.15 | 11.2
